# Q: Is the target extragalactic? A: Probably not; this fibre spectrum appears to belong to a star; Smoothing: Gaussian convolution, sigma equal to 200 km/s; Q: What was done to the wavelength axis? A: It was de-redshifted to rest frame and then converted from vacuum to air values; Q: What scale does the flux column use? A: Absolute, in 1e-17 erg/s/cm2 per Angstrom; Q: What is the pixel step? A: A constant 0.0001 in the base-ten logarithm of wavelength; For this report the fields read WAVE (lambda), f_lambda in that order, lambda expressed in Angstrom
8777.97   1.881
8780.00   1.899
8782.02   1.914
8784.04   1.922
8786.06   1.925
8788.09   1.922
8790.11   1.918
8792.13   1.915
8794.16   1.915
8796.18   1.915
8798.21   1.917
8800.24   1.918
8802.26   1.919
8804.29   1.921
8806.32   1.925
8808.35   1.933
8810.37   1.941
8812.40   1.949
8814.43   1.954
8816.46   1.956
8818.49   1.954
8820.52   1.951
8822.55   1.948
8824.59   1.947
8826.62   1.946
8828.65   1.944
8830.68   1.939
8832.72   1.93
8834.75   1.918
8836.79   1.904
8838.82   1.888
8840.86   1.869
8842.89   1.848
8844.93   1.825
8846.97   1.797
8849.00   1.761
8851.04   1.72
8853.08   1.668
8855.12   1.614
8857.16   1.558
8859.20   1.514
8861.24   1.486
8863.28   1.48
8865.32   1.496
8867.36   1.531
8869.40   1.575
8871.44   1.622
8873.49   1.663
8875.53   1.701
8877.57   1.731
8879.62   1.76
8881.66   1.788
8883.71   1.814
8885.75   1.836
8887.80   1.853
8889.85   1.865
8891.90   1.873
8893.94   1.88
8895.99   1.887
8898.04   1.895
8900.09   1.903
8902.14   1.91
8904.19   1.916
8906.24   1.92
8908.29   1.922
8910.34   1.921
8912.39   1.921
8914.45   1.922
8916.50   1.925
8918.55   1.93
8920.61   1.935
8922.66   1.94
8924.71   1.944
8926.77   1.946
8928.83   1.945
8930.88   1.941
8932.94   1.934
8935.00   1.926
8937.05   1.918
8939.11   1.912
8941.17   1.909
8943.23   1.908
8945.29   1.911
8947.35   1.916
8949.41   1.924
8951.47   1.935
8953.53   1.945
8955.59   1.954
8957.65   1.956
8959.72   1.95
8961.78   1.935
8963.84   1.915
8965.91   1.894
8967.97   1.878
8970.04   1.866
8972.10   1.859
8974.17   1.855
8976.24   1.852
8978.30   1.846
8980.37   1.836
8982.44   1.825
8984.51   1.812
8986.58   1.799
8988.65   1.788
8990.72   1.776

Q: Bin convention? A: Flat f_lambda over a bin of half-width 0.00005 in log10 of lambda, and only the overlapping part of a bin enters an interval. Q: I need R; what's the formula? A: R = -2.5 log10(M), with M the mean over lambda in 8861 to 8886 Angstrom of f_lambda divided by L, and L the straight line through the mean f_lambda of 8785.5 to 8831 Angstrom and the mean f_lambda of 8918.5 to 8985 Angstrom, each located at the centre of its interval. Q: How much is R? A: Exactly 0.16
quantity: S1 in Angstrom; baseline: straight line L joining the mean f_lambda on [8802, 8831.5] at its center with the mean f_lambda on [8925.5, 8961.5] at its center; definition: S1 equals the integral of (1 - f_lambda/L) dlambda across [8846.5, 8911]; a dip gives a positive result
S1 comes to 6.4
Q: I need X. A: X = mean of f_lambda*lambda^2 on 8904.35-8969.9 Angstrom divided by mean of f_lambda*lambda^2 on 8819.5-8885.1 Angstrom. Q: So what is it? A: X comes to 1.12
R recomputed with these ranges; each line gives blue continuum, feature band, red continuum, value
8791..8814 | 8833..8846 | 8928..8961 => 0.028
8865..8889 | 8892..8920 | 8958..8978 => -0.087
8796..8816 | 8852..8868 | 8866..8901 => 0.179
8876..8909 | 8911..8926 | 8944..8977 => -0.031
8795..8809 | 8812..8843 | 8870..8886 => -0.042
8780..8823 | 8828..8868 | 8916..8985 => 0.112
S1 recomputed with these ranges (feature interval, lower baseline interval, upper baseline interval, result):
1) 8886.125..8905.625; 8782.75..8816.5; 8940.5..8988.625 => 0.2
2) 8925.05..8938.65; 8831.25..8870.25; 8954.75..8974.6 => -0.6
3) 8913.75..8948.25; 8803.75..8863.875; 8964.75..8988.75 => -1.6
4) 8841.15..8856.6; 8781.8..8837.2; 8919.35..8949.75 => 1.5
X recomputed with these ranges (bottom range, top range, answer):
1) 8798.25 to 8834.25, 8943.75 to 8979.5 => 1.02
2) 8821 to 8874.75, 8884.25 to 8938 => 1.11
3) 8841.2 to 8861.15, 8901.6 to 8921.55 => 1.15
